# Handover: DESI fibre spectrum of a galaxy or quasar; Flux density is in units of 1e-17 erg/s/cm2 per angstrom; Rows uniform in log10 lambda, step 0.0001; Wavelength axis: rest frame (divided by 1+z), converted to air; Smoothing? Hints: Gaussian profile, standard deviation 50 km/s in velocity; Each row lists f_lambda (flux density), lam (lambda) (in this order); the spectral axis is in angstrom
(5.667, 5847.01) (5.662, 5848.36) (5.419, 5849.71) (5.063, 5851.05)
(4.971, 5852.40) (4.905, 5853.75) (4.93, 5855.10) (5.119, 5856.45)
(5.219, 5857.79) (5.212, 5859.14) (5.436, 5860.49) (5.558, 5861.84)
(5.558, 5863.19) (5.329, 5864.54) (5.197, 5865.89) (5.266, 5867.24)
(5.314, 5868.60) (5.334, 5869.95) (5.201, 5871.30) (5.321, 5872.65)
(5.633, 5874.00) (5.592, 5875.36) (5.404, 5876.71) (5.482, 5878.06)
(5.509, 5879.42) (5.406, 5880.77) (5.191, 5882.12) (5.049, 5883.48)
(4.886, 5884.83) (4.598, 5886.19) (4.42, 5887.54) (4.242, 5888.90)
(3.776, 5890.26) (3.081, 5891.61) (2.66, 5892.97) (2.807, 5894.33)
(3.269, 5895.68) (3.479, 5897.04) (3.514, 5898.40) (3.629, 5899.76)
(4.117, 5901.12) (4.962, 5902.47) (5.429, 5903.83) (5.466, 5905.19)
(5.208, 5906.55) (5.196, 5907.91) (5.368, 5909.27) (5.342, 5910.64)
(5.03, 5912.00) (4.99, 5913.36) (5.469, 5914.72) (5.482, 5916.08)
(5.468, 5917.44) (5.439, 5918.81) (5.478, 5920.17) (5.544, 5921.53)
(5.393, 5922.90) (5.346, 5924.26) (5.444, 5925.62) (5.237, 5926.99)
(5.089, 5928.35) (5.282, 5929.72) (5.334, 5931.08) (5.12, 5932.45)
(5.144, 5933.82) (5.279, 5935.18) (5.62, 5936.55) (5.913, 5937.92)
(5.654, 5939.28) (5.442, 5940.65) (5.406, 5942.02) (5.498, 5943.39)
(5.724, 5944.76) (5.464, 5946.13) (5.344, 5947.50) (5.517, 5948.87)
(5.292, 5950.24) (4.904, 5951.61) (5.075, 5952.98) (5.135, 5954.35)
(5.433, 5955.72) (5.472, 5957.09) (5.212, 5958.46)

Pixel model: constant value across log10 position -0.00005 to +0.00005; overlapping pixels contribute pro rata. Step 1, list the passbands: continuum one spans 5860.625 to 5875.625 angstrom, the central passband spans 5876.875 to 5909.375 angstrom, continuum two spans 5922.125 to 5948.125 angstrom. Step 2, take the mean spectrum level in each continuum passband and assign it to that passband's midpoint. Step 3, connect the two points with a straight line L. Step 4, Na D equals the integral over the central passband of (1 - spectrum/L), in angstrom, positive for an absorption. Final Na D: 5.7 angstrom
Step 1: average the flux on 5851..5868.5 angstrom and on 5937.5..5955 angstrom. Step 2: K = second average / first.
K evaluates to 1.04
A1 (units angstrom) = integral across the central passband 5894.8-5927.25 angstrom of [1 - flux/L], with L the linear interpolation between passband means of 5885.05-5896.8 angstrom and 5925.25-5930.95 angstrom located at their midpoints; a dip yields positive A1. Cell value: -3.01 angstrom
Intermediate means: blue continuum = 3.65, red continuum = 5.26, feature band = 4.95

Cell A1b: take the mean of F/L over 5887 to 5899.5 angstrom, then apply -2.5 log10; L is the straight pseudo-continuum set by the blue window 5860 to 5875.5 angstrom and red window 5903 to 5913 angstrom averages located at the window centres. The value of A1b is 0.46 mag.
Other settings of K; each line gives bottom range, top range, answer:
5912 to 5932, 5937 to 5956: 1.01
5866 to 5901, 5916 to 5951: 1.19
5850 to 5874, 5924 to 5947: 1.03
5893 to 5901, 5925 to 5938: 1.59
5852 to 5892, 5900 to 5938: 1.03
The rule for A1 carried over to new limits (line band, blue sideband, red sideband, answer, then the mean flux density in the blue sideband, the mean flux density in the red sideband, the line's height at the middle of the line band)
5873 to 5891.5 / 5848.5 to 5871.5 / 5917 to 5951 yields 1.2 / 5.25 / 5.42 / 5.3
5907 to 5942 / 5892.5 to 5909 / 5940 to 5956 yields -4.4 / 4.2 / 5.35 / 4.78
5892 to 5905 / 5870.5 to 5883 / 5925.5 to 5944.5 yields 3.8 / 5.41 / 5.39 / 5.4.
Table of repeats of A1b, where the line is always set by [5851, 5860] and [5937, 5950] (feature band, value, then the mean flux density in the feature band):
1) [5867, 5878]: -0.05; 5.39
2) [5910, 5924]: 0.01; 5.37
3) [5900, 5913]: 0.06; 5.07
